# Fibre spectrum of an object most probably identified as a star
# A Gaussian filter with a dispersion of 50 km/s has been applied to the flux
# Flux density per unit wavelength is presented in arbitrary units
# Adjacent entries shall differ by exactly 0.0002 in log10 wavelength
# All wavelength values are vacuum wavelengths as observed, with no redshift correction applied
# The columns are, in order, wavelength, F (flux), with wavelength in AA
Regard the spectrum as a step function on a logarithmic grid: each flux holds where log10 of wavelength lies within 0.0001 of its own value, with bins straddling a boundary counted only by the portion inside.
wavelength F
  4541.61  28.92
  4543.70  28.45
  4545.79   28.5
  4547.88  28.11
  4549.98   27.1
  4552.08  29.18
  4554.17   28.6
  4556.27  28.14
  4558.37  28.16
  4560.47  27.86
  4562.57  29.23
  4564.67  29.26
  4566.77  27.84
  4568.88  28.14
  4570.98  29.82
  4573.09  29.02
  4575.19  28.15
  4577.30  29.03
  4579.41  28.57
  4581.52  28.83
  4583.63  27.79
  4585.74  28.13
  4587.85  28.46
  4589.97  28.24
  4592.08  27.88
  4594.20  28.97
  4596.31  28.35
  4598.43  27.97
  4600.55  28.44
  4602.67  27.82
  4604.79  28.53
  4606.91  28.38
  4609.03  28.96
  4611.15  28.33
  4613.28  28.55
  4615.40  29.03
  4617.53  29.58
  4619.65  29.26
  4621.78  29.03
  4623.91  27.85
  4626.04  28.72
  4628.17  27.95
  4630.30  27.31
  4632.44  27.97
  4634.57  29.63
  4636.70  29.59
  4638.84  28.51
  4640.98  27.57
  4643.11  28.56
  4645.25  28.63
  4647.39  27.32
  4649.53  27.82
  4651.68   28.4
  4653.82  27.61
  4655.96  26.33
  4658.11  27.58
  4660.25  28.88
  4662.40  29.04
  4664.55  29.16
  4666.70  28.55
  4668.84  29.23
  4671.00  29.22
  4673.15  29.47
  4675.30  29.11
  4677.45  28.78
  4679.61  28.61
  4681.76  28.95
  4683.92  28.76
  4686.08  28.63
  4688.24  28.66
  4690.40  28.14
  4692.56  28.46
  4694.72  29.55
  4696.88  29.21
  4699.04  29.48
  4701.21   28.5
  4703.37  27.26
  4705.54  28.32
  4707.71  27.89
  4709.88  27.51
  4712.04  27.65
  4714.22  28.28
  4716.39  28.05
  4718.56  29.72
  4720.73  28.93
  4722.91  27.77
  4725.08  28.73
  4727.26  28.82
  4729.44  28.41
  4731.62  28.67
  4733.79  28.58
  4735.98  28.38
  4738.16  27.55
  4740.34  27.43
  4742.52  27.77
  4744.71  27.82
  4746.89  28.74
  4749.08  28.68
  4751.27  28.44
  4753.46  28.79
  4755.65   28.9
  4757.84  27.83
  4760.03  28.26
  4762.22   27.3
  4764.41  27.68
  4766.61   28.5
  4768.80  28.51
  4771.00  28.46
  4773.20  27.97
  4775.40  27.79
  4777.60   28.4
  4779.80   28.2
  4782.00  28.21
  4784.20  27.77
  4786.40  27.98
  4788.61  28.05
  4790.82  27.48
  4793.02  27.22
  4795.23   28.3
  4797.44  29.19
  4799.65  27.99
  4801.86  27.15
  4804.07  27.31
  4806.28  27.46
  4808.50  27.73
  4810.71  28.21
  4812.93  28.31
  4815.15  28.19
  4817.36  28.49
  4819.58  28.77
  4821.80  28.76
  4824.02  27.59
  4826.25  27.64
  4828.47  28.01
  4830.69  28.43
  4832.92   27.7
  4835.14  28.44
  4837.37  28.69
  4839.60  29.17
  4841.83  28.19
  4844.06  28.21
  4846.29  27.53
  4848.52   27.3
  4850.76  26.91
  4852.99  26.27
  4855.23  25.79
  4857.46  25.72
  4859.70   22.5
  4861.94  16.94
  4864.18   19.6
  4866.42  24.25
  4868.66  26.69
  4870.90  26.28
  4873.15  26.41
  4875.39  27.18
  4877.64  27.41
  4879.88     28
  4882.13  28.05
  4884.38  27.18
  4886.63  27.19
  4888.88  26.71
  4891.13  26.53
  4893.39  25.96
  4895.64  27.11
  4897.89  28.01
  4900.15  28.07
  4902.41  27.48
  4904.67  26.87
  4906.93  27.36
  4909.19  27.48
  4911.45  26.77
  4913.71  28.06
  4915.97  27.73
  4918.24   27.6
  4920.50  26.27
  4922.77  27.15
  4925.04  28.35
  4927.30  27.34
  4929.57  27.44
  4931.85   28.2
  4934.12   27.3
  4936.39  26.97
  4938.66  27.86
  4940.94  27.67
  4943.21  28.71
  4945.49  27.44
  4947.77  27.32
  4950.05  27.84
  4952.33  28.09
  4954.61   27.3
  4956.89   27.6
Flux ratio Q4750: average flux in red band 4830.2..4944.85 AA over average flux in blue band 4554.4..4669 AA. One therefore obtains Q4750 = 0.9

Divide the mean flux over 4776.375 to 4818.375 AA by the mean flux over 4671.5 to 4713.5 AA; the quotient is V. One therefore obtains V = 0.98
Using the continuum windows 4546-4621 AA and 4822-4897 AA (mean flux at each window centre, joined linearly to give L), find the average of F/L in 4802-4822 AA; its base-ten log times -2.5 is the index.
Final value -0.05 mag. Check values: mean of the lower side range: 28.5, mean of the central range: 28.1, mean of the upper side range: 26.6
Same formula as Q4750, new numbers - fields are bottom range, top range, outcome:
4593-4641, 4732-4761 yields 0.99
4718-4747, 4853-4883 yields 0.88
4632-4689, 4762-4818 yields 0.98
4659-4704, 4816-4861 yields 0.95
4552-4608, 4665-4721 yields 1.01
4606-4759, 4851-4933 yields 0.93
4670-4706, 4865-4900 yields 0.93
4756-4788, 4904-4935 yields 0.98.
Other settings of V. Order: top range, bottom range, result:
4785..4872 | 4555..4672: 0.95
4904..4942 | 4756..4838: 0.98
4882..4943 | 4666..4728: 0.96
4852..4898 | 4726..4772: 0.91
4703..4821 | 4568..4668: 0.99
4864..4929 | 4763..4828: 0.96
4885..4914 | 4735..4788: 0.97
